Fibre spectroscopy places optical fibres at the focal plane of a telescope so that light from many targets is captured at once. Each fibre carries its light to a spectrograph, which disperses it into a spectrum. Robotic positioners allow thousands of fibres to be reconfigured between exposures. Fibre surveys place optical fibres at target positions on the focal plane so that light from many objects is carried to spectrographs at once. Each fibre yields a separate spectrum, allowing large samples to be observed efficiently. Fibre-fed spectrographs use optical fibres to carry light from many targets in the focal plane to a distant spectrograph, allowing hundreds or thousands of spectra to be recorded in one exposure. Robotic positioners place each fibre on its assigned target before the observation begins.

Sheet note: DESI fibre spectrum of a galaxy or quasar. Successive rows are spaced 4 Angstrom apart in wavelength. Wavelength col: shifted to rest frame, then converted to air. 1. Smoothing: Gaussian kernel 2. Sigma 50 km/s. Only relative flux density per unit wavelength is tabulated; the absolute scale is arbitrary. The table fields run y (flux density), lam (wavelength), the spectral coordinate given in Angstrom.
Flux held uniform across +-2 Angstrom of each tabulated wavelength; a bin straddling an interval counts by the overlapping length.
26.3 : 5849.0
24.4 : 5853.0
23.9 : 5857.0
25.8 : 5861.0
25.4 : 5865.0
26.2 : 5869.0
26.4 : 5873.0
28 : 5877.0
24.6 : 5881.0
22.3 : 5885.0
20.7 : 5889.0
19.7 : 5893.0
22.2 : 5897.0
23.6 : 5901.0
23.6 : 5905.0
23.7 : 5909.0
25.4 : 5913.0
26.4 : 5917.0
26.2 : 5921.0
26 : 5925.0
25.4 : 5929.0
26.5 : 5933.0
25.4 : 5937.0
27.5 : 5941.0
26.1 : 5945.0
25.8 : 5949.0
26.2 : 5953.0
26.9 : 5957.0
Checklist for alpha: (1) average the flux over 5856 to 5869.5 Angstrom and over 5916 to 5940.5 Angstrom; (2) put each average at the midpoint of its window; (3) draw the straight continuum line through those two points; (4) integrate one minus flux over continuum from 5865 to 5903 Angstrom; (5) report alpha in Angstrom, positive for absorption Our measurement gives 2.57 Angstrom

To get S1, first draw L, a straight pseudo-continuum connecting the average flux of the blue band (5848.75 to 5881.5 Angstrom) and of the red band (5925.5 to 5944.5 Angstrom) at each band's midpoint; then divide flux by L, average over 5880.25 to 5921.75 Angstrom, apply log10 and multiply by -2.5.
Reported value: 0.11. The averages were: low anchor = 25.7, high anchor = 26.2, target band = 23.4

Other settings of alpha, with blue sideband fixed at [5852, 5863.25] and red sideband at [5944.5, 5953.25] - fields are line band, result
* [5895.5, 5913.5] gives 1.3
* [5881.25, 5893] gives 1.6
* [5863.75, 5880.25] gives -1.0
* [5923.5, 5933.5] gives -0.1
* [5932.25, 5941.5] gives -0.2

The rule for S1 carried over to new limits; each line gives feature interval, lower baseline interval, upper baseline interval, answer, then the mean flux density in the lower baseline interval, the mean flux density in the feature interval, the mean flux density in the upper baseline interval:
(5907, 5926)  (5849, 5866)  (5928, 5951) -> 0.013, 25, 25.5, 26.1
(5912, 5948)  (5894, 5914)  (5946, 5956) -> -0.052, 23.4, 26.1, 26.1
